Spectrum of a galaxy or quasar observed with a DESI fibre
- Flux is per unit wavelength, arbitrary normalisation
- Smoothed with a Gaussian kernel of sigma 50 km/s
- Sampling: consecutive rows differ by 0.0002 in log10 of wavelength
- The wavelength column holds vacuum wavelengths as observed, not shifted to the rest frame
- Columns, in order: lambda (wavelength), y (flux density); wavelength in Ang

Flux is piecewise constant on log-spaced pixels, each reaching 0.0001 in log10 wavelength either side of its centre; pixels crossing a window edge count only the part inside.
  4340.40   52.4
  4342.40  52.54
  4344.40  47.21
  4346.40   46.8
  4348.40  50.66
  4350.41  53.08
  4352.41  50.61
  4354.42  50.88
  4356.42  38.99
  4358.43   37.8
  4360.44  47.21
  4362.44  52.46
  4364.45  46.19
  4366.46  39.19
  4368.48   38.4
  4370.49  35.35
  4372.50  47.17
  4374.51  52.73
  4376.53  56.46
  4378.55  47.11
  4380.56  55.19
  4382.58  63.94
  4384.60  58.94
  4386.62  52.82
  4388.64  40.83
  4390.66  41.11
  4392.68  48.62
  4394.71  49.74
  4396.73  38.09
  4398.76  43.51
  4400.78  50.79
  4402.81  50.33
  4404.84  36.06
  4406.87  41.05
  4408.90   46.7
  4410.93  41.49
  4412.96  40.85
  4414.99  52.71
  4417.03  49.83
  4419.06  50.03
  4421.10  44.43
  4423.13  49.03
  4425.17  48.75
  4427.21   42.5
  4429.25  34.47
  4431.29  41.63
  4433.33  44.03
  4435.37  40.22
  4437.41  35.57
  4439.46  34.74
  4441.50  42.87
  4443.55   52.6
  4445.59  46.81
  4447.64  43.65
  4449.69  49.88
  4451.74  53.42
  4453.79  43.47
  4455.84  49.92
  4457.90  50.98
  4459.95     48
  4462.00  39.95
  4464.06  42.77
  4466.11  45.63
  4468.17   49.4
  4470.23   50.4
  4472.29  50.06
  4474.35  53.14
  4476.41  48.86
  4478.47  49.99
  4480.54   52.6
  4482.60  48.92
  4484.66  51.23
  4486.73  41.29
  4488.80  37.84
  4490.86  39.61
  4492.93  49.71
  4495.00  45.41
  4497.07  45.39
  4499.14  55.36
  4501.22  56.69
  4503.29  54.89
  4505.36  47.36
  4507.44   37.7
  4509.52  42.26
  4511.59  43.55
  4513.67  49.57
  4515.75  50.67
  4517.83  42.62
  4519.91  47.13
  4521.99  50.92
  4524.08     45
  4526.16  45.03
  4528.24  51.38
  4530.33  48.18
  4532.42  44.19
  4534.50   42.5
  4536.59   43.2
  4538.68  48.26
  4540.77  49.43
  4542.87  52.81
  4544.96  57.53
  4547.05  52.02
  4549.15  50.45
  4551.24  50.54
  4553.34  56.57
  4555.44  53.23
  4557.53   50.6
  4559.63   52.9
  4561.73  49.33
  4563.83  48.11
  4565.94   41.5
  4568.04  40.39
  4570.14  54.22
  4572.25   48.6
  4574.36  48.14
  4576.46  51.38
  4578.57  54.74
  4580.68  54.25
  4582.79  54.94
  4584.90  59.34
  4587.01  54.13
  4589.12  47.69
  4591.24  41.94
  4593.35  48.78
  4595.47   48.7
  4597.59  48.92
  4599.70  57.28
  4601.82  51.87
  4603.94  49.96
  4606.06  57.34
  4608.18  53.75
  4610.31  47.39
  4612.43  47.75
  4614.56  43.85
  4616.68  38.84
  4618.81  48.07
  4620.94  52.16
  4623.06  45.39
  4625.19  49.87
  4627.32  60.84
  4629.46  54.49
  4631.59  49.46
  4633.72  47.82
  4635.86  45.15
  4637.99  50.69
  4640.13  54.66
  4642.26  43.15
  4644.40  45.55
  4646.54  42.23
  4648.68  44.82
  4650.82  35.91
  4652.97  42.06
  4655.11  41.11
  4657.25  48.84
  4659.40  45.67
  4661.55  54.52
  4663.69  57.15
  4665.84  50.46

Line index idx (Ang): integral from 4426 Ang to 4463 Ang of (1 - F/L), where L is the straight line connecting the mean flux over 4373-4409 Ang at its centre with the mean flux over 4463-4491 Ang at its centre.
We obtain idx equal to 2.9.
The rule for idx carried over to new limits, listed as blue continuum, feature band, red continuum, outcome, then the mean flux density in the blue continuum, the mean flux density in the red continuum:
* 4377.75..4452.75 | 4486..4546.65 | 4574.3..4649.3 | 1.1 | 46.1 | 49.9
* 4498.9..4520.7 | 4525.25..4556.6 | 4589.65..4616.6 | -0.9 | 47.7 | 49.3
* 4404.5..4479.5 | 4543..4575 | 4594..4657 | -2.1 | 45.7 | 48.2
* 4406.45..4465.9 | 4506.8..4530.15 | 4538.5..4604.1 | 1.2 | 45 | 50.9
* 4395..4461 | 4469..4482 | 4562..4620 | -1.2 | 45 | 49.7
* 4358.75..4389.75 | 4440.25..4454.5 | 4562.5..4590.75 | 0.5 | 48.7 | 50.4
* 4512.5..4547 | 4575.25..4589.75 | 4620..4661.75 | -1.8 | 48.1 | 47.6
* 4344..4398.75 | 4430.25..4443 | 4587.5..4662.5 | 2.0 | 47.6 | 48.2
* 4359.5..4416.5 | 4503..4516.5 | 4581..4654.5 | 0.6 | 47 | 49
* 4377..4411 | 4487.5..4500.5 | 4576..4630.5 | 0.9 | 47.7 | 50.9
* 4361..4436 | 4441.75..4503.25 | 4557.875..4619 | -0.5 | 46.3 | 49.8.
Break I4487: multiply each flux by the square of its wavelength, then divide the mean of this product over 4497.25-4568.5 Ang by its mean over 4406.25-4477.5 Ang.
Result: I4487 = 1.11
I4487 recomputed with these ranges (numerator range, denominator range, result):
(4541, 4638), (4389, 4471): 1.20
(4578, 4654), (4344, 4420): 1.16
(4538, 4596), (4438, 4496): 1.13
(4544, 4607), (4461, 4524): 1.12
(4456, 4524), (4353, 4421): 1.06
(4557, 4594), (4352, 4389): 1.14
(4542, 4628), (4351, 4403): 1.17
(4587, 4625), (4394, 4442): 1.22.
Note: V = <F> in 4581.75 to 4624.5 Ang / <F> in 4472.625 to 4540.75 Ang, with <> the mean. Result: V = 1.06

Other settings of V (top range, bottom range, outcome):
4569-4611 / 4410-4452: 1.16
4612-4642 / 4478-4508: 1.03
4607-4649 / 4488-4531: 1.03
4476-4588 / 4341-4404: 1.02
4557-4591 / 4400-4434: 1.12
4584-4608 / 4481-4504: 1.08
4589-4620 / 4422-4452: 1.12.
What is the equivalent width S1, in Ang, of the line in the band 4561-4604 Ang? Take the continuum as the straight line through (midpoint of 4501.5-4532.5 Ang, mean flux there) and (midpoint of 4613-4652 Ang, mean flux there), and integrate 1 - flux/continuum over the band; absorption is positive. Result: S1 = -2.7 Ang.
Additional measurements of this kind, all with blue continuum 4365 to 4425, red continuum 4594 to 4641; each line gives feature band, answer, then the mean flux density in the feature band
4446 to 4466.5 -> 0.45 Ang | 46.8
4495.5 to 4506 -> -0.71 Ang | 51.8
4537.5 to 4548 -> -0.60 Ang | 51.9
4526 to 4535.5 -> 0.49 Ang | 46.4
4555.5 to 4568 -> 0.29 Ang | 48.2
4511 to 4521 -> 0.38 Ang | 46.9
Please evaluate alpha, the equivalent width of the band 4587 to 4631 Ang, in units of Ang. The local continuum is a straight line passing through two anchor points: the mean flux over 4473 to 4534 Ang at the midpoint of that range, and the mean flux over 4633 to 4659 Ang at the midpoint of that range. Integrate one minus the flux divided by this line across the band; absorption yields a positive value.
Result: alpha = -4.0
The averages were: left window 47.4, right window 45.1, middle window 49.8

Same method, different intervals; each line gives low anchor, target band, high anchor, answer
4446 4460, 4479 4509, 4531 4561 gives 1.1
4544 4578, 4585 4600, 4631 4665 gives -0.2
